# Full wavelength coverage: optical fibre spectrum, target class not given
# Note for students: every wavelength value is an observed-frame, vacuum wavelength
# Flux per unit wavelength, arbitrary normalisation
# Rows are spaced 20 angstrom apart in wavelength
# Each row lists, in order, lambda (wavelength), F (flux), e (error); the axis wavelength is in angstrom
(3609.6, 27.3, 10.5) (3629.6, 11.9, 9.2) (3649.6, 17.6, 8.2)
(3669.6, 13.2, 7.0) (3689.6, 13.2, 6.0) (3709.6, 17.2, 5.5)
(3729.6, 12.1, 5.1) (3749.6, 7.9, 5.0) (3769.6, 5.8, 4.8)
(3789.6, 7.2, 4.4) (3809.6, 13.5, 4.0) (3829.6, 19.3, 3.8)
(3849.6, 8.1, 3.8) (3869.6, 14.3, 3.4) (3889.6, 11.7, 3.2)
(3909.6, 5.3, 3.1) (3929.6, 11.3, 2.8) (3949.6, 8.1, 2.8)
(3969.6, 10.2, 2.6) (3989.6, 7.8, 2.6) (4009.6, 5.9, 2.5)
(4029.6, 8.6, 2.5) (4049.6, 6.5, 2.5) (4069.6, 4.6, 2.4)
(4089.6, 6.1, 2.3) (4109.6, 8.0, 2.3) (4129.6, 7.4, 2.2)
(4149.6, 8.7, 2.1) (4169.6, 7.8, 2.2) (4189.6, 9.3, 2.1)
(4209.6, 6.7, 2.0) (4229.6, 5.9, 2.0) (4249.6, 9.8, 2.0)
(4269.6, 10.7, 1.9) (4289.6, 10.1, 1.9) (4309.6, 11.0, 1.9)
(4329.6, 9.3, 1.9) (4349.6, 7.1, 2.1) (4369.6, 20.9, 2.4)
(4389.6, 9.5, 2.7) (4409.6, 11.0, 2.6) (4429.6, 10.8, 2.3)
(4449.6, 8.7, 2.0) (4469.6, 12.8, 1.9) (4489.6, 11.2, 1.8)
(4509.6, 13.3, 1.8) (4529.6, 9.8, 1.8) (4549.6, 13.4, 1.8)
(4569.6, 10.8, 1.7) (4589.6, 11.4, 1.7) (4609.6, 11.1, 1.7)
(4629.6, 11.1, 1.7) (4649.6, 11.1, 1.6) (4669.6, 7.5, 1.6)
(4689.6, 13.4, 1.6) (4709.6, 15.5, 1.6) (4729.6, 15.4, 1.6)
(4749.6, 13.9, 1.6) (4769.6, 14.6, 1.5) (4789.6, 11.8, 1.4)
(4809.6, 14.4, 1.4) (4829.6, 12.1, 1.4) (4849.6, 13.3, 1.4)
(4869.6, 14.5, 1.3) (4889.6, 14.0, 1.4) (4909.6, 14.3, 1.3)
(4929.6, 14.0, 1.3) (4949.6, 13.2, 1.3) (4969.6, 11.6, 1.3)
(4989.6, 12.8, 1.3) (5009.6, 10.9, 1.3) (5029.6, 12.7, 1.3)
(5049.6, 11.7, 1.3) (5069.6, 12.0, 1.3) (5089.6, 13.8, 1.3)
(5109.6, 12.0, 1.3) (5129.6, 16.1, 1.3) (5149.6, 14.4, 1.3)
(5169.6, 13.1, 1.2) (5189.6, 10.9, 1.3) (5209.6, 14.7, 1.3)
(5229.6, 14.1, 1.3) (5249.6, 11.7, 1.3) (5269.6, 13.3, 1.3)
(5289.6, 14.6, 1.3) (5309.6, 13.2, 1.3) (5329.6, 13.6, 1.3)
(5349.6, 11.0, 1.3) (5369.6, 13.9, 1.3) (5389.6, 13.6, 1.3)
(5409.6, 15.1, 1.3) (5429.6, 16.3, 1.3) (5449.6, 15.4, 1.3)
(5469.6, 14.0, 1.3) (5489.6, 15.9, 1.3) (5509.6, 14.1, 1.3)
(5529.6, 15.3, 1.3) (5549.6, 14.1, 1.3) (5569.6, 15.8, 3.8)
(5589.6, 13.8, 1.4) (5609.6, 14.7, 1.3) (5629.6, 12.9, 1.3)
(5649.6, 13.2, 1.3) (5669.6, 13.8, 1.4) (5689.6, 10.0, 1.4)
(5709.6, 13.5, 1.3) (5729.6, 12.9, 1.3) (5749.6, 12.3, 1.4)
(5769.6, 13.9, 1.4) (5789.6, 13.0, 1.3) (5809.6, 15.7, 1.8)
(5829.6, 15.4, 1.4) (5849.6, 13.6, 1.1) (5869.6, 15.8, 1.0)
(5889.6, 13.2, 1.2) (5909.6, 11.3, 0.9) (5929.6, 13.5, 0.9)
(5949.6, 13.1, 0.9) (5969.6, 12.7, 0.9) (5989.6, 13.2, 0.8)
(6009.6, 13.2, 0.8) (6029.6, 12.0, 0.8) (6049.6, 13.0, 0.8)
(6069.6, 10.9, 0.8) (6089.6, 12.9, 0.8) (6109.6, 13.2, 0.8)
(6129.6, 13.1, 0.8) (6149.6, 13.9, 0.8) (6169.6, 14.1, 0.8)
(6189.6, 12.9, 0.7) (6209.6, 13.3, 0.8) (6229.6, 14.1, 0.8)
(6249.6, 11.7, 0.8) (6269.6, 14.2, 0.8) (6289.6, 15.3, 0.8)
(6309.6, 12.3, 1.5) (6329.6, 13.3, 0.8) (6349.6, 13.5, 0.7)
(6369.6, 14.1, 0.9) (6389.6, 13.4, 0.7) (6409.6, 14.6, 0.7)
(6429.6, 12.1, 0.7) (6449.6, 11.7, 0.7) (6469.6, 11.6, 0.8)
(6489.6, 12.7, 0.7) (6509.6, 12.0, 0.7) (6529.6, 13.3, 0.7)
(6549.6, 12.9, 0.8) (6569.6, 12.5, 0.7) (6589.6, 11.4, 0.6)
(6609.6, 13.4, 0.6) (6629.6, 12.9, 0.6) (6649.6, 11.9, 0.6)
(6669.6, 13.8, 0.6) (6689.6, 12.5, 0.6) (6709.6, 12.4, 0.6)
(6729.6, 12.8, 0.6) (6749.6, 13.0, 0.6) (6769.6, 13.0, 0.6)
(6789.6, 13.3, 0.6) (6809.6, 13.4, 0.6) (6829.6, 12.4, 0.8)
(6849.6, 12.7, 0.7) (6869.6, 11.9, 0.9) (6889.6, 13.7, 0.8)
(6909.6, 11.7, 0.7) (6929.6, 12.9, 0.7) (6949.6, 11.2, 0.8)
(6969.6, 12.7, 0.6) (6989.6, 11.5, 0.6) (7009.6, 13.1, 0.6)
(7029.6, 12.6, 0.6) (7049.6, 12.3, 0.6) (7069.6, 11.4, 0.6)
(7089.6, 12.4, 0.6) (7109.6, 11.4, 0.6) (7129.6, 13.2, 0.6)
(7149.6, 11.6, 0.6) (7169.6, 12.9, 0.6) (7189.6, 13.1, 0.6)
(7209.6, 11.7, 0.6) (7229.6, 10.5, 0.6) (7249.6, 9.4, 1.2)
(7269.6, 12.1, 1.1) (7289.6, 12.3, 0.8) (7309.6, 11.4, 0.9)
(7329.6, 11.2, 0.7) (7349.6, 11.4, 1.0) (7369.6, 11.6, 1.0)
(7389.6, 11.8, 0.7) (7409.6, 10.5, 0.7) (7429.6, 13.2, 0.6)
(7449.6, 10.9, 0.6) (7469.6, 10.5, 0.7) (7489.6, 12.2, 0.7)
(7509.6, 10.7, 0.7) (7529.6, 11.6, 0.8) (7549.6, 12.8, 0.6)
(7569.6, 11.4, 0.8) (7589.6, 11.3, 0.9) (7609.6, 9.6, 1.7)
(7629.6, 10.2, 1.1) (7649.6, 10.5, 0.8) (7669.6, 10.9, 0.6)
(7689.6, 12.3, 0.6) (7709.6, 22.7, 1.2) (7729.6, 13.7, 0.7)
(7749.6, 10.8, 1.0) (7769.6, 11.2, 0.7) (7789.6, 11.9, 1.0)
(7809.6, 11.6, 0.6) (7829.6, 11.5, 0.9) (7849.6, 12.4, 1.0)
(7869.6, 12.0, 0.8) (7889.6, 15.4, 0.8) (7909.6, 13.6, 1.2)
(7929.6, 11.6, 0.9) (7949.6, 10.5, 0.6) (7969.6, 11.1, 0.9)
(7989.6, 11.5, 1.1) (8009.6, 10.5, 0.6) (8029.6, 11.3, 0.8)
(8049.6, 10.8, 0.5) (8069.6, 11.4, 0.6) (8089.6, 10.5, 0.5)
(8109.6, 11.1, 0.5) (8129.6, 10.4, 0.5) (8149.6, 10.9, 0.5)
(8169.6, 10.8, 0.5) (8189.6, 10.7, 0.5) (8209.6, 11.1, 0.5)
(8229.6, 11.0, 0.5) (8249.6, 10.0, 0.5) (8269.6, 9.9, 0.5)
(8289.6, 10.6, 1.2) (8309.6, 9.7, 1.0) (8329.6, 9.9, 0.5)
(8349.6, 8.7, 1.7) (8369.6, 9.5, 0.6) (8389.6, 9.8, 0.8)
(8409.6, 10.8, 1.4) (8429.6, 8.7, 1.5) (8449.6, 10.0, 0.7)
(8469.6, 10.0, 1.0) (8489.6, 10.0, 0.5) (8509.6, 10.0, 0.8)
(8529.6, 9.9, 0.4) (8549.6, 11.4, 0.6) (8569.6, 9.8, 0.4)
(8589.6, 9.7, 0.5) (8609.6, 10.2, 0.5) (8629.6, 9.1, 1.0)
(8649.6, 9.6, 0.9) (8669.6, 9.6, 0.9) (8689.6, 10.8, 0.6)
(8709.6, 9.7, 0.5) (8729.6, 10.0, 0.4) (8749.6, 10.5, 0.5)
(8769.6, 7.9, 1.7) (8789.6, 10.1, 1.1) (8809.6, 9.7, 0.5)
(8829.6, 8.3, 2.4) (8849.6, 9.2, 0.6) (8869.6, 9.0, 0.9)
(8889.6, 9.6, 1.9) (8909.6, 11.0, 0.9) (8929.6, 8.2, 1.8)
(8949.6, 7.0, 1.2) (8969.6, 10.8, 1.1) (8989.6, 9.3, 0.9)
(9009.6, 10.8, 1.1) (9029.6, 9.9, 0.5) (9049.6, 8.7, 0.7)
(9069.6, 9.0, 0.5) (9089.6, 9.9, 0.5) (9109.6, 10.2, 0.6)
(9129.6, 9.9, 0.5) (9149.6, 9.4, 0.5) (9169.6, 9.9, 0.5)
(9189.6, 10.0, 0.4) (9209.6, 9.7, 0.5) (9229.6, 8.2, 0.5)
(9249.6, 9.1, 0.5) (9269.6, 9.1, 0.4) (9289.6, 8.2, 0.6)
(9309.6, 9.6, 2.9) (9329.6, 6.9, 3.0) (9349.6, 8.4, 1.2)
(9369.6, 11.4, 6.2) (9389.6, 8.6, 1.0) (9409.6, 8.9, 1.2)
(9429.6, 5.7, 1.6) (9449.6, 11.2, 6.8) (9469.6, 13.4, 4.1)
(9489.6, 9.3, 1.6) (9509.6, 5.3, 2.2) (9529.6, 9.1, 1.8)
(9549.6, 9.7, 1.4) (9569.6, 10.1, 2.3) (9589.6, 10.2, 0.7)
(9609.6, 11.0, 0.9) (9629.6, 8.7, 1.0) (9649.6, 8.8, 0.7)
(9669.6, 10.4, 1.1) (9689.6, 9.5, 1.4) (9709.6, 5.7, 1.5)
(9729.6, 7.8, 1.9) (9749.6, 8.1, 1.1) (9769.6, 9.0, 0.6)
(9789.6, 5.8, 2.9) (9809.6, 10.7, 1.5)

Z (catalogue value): 0.17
